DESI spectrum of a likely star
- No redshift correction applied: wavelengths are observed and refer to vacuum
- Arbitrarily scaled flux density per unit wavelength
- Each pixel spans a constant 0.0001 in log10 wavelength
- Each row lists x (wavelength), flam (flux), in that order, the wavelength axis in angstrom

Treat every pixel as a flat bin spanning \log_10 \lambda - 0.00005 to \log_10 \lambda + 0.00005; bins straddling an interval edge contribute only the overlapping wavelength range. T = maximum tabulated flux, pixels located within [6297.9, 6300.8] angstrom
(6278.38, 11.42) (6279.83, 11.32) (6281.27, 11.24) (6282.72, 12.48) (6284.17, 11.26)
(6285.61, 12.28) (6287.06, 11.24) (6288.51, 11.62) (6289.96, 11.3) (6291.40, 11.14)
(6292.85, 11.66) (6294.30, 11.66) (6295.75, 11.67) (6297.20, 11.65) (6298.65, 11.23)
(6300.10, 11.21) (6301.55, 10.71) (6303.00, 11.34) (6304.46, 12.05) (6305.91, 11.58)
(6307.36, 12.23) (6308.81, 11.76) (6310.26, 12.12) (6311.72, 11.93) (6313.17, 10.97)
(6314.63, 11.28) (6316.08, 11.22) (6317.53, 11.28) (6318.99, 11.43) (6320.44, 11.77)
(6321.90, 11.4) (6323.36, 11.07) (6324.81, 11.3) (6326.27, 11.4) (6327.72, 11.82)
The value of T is 11.23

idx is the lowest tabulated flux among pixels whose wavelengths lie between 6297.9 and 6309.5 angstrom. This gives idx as 10.71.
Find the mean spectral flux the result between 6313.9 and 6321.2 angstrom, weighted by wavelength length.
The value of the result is 11.4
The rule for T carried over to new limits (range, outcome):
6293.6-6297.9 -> 11.67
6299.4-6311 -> 12.23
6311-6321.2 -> 11.93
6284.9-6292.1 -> 12.28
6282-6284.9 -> 12.48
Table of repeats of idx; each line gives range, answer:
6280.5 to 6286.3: 11.24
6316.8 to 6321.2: 11.28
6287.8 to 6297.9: 11.14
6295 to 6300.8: 11.21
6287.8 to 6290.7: 11.3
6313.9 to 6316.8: 11.22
